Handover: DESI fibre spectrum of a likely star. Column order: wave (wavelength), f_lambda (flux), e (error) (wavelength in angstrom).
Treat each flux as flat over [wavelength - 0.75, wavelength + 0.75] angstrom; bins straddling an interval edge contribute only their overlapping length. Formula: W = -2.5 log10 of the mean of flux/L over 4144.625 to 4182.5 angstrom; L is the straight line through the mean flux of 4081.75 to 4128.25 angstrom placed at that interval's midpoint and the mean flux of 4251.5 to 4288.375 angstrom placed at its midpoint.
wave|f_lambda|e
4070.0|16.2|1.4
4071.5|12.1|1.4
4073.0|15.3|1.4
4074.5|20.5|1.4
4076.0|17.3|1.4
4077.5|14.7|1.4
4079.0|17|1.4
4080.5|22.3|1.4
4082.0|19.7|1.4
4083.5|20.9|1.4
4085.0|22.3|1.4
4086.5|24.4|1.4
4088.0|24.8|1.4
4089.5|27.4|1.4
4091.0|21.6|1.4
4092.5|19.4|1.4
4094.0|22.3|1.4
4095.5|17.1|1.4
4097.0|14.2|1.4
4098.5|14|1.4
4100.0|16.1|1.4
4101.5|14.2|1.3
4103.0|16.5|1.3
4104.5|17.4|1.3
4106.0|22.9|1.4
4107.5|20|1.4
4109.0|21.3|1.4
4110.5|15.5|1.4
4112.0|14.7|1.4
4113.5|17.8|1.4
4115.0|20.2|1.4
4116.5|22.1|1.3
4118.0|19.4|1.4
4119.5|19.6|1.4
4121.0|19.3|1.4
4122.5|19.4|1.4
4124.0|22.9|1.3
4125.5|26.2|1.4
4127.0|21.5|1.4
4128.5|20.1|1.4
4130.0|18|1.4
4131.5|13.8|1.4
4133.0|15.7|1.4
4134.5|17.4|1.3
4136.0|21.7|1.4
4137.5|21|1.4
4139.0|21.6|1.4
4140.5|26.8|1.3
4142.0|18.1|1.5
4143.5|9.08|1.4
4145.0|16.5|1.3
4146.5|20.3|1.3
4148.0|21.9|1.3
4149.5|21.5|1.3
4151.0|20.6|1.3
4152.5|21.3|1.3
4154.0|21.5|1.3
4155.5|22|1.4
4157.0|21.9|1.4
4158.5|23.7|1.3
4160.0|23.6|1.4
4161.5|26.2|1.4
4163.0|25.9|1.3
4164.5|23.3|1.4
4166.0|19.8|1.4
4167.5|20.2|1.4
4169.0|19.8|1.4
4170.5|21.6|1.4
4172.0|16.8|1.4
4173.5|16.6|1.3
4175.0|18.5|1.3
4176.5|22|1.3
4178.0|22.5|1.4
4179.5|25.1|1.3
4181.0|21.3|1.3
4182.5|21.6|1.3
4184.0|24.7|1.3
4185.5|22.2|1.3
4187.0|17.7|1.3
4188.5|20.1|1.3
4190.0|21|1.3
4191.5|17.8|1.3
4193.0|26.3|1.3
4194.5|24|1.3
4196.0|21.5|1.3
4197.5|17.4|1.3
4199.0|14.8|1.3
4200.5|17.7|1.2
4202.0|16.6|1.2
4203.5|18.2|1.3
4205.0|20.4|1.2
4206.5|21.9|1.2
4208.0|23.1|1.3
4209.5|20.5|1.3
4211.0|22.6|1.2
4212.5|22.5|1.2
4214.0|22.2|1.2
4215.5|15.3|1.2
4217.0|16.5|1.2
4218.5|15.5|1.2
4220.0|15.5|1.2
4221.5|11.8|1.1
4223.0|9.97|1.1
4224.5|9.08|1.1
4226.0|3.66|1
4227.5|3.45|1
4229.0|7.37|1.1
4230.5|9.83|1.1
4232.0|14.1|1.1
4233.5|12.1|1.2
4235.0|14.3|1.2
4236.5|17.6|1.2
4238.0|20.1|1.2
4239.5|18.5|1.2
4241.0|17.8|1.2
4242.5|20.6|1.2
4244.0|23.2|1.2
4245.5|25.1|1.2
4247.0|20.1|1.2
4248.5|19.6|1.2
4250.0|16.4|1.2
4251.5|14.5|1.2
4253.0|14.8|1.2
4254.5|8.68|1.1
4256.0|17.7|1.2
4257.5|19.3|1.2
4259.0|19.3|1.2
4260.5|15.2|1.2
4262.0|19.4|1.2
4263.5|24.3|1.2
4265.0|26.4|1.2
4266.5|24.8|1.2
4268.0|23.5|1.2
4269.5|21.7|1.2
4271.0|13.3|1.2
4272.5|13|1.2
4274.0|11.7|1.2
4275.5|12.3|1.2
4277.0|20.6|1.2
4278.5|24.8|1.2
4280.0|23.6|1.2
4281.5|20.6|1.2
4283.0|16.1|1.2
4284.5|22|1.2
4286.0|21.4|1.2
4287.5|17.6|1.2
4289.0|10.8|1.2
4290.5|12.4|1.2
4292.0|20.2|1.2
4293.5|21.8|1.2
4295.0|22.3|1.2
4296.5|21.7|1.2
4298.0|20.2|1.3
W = -0.11 mag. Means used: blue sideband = 19.8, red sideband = 18.7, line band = 21.4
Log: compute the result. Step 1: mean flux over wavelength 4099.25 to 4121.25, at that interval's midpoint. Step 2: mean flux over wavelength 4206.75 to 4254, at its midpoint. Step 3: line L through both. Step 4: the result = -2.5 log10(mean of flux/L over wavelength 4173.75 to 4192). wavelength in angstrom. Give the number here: -0.24 mag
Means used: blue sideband 18.4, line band 21.1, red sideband 16.1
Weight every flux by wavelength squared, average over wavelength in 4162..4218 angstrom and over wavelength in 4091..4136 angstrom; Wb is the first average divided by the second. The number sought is 1.14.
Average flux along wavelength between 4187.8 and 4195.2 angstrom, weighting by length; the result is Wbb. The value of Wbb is 21.8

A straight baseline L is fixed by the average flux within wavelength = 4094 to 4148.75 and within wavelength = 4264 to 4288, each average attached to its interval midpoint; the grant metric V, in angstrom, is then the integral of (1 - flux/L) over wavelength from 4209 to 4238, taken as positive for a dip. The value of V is 8.0 angstrom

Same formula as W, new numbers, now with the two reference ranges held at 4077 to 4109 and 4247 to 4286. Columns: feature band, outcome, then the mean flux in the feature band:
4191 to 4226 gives 0.06 mag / 18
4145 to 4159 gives -0.11 mag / 21.3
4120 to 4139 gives -0.03 mag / 19.8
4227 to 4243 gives 0.30 mag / 14.2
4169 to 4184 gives -0.09 mag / 20.8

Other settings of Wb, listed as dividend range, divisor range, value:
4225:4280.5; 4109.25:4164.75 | 0.89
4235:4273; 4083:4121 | 1.05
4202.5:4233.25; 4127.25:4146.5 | 0.85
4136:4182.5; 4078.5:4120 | 1.11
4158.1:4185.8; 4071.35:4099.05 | 1.17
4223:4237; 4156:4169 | 0.45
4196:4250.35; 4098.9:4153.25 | 0.91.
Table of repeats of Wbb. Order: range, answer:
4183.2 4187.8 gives 21.5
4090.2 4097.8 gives 18.9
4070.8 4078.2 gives 16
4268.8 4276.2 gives 14.4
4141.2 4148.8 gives 17.3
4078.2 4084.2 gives 19.9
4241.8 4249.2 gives 21.7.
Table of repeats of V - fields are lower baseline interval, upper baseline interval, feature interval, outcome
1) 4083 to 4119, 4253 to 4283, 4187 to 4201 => -0.7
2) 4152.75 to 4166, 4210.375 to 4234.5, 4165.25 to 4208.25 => -3.9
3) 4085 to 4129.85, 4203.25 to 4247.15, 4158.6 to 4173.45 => -3.0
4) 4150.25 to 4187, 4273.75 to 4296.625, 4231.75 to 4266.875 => 2.1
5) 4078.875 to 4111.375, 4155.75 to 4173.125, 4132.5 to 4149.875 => 1.5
